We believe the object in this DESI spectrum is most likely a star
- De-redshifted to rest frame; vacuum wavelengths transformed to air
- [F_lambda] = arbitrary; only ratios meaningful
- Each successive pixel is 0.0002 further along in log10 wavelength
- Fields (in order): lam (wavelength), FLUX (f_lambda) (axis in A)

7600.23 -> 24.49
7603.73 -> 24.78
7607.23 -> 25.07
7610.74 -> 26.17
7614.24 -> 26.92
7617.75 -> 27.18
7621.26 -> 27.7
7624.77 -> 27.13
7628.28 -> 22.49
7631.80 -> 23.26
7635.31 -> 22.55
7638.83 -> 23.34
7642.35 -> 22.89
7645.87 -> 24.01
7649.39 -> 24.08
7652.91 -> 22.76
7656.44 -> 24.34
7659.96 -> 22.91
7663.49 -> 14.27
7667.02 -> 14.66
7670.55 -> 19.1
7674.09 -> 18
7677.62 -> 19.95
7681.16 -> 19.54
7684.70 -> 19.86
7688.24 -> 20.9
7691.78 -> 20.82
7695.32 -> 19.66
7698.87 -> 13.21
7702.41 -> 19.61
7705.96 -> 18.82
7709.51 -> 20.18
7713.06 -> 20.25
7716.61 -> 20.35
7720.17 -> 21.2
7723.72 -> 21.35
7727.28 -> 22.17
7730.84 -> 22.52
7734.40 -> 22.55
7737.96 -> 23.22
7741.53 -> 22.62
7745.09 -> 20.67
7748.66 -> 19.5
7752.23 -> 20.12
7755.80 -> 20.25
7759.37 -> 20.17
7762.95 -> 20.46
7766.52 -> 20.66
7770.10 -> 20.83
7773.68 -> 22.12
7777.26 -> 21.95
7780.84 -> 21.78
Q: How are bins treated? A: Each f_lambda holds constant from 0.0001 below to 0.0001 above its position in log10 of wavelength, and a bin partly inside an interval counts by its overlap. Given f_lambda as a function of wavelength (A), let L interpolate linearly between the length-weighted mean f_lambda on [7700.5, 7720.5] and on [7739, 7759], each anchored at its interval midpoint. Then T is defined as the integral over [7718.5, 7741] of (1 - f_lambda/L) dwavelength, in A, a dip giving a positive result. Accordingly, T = -2.1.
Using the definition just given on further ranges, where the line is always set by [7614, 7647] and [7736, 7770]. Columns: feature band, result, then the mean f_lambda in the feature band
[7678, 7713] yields 5.2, 19.3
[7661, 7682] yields 5.1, 17.7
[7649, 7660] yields 0.2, 23.6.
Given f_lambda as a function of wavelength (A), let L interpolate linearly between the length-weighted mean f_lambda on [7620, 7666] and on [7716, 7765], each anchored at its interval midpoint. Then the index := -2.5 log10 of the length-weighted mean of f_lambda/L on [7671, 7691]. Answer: 0.14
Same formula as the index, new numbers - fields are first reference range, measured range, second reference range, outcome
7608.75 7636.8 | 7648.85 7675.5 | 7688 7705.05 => 0.11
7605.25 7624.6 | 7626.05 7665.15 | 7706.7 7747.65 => 0.12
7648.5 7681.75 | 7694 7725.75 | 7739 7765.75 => 0.05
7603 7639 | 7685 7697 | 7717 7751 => 0.13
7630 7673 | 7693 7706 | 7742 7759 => 0.17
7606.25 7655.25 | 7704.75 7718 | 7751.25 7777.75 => 0.12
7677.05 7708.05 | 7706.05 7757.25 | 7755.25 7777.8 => -0.06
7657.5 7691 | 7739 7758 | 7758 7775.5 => -0.01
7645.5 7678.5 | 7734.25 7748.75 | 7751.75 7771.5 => -0.08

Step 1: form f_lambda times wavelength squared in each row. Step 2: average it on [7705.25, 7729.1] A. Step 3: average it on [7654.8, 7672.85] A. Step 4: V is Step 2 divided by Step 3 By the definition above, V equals 1.11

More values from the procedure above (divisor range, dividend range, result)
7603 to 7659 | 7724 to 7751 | 0.91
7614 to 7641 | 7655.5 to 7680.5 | 0.77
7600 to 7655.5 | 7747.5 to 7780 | 0.87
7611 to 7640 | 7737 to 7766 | 0.85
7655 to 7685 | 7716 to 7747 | 1.17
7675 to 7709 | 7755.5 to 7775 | 1.10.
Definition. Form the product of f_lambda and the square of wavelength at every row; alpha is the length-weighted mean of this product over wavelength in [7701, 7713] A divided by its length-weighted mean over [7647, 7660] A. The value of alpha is 0.8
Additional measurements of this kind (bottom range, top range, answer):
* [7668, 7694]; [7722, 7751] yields 1.13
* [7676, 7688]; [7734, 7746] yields 1.14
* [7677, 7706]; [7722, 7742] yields 1.18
